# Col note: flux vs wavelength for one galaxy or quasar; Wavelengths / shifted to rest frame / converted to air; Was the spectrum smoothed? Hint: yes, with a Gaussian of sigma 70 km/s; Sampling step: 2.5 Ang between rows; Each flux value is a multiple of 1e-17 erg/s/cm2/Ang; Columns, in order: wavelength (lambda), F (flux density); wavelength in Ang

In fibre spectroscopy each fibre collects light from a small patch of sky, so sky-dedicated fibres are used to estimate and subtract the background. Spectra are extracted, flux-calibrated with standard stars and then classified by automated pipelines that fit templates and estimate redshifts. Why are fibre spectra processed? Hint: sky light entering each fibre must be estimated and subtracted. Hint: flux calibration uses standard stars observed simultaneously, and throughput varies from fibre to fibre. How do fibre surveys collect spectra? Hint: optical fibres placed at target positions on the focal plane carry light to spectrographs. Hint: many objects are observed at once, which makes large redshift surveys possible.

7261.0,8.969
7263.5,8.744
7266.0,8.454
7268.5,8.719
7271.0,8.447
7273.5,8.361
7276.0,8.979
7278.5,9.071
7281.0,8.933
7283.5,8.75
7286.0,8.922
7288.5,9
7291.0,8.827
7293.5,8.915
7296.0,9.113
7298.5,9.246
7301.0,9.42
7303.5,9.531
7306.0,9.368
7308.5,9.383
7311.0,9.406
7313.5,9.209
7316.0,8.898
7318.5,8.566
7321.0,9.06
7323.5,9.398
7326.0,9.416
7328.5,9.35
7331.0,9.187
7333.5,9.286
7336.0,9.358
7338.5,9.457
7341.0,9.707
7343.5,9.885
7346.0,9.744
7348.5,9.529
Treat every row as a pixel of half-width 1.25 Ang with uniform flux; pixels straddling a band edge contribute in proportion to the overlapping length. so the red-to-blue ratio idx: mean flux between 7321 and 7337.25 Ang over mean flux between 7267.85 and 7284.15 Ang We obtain 1.06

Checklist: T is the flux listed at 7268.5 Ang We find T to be 8.719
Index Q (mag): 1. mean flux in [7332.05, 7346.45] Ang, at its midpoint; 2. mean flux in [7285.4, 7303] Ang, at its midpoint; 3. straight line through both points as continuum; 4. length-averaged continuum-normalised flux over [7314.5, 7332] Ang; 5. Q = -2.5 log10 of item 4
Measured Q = 0.03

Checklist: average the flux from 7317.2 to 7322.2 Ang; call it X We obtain 8.81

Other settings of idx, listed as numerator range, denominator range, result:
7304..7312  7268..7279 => 1.08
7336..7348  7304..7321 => 1.05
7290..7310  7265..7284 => 1.06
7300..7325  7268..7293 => 1.05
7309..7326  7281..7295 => 1.03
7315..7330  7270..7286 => 1.04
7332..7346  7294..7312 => 1.02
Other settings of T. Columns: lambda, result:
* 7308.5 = 9.383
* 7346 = 9.744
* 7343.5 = 9.885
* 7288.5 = 9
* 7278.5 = 9.071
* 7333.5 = 9.286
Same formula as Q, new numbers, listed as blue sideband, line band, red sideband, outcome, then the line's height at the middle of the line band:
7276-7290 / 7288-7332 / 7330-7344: 0.00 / 9.2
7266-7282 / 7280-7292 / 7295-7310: 0.01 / 8.99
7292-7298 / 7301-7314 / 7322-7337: -0.03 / 9.14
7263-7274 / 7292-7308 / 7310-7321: -0.05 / 8.86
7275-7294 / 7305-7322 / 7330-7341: 0.01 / 9.18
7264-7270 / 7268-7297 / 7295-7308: 0.01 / 8.93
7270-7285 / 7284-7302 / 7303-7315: 0.00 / 9.06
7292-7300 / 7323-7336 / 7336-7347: 0.02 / 9.51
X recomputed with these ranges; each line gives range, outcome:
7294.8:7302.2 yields 9.26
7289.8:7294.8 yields 8.87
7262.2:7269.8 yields 8.64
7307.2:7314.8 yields 9.33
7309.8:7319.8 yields 9.02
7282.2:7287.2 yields 8.84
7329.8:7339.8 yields 9.32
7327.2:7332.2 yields 9.27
